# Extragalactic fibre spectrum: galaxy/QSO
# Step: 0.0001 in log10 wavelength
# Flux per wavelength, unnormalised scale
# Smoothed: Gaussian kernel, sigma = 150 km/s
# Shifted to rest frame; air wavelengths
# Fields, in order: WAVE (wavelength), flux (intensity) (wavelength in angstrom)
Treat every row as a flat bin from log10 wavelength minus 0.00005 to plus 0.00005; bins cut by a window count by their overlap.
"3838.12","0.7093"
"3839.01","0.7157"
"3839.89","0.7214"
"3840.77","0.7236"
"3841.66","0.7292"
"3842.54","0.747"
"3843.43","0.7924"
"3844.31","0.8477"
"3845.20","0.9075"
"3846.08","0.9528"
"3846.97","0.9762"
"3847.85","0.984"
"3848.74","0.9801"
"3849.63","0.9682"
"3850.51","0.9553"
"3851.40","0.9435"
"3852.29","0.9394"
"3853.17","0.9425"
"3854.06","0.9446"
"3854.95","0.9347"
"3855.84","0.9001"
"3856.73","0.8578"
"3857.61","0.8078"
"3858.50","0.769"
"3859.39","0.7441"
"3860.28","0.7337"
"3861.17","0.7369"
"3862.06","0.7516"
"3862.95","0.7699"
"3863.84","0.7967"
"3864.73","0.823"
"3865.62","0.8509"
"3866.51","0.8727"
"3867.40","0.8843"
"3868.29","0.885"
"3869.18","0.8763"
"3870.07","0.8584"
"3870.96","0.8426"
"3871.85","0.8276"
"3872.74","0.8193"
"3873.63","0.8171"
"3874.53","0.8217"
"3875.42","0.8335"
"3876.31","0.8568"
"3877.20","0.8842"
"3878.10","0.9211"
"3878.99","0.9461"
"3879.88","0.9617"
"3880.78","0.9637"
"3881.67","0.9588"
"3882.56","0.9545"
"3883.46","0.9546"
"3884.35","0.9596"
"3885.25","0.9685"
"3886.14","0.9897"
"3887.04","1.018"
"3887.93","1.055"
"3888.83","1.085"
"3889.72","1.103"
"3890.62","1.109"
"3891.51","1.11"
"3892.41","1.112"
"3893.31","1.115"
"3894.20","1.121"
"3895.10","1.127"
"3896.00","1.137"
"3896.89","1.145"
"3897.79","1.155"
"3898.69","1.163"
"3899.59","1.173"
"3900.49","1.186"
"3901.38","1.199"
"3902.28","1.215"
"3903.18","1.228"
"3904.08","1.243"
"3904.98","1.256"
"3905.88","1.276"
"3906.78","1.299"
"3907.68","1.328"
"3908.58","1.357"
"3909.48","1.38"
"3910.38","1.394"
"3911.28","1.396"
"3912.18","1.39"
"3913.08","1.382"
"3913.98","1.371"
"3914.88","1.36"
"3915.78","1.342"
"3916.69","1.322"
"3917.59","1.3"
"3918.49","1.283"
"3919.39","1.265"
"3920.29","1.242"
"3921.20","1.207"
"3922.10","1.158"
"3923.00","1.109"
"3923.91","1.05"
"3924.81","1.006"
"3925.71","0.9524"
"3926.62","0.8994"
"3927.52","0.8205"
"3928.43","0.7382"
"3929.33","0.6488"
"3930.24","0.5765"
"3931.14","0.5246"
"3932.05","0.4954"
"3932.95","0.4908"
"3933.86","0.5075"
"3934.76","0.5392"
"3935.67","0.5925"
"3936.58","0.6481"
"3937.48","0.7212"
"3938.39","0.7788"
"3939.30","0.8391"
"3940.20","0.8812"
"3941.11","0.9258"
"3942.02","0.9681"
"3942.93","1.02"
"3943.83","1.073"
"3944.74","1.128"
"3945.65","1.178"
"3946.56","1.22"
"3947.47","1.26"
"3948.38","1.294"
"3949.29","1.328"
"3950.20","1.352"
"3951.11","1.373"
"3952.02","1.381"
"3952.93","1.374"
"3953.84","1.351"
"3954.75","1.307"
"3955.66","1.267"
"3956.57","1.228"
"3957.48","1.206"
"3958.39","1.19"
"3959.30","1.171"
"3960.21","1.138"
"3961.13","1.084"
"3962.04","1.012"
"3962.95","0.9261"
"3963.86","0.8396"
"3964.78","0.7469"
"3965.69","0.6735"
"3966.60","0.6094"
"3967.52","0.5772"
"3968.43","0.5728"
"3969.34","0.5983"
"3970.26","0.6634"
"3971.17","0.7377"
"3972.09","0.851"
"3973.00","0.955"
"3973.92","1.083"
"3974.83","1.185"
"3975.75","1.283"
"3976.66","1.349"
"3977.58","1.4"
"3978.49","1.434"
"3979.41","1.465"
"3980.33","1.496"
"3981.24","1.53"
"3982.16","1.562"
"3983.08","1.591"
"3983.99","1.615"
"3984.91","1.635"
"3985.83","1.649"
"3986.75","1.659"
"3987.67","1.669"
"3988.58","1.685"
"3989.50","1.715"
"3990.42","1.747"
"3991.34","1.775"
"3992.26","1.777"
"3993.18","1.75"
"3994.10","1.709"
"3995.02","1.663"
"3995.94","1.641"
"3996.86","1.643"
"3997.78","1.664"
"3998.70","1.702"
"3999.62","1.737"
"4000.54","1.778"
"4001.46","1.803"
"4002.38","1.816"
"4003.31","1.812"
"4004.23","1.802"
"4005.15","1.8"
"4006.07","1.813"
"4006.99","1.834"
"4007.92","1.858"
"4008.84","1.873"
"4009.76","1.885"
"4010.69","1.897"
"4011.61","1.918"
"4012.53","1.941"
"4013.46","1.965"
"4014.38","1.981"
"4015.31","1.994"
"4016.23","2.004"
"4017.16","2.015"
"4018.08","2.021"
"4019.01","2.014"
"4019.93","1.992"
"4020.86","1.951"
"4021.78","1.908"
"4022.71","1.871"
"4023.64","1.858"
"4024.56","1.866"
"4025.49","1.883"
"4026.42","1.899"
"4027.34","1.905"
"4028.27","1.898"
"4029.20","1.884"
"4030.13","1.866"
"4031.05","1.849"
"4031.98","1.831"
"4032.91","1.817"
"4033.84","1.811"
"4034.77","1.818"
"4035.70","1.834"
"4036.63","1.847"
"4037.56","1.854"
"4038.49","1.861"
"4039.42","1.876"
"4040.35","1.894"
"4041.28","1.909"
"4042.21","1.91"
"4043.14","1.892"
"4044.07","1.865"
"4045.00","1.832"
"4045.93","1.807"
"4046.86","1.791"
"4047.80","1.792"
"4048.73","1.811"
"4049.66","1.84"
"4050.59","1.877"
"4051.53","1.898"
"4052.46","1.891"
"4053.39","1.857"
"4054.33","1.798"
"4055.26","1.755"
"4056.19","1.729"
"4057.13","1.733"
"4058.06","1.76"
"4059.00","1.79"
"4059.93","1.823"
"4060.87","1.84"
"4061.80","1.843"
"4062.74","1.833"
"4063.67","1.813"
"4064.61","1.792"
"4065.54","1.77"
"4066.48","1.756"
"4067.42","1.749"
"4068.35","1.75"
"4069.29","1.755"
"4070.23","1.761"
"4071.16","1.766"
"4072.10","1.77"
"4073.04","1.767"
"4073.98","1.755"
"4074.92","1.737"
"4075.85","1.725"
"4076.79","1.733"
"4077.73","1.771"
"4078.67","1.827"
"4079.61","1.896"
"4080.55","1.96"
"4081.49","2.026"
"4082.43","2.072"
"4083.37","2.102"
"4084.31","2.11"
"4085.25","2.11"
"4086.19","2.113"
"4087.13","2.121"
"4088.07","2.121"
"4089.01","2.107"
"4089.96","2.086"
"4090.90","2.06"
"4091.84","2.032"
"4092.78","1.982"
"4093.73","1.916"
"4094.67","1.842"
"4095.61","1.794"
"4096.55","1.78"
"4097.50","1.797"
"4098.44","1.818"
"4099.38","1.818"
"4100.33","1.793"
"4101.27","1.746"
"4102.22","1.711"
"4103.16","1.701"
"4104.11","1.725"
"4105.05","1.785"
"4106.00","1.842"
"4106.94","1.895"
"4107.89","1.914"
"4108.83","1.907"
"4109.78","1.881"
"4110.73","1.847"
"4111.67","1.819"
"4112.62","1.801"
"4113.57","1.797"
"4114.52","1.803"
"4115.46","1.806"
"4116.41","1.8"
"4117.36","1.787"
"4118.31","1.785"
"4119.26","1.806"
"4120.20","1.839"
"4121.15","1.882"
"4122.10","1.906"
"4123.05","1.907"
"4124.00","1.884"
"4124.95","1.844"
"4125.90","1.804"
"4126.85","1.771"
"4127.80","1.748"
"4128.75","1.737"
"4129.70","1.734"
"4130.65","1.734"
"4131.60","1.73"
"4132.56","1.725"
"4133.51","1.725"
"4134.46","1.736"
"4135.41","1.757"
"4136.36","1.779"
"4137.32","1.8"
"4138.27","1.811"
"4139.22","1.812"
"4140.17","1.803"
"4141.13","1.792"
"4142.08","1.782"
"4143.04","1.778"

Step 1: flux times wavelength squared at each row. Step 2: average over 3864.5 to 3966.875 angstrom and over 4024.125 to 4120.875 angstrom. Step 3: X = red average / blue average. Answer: 1.92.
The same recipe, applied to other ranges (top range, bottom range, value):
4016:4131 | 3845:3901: 2.17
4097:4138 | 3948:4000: 1.47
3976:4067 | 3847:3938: 1.93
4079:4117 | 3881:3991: 1.83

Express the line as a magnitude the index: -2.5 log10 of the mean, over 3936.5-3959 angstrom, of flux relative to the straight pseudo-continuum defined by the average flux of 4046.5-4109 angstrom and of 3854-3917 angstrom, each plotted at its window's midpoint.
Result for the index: 0.15 mag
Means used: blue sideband 1.04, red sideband 1.86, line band 1.14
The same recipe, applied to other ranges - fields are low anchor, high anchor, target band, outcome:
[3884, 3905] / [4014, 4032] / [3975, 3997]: 0.067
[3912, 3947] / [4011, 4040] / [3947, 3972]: 0.188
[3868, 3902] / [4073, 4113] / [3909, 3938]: 0.153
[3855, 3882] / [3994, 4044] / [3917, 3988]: 0.304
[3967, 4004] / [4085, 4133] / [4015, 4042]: -0.191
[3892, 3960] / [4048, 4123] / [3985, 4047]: -0.201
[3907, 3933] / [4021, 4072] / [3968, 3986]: 0.175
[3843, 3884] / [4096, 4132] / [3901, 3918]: -0.248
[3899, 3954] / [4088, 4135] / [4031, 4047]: -0.198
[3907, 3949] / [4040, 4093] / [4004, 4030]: -0.214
